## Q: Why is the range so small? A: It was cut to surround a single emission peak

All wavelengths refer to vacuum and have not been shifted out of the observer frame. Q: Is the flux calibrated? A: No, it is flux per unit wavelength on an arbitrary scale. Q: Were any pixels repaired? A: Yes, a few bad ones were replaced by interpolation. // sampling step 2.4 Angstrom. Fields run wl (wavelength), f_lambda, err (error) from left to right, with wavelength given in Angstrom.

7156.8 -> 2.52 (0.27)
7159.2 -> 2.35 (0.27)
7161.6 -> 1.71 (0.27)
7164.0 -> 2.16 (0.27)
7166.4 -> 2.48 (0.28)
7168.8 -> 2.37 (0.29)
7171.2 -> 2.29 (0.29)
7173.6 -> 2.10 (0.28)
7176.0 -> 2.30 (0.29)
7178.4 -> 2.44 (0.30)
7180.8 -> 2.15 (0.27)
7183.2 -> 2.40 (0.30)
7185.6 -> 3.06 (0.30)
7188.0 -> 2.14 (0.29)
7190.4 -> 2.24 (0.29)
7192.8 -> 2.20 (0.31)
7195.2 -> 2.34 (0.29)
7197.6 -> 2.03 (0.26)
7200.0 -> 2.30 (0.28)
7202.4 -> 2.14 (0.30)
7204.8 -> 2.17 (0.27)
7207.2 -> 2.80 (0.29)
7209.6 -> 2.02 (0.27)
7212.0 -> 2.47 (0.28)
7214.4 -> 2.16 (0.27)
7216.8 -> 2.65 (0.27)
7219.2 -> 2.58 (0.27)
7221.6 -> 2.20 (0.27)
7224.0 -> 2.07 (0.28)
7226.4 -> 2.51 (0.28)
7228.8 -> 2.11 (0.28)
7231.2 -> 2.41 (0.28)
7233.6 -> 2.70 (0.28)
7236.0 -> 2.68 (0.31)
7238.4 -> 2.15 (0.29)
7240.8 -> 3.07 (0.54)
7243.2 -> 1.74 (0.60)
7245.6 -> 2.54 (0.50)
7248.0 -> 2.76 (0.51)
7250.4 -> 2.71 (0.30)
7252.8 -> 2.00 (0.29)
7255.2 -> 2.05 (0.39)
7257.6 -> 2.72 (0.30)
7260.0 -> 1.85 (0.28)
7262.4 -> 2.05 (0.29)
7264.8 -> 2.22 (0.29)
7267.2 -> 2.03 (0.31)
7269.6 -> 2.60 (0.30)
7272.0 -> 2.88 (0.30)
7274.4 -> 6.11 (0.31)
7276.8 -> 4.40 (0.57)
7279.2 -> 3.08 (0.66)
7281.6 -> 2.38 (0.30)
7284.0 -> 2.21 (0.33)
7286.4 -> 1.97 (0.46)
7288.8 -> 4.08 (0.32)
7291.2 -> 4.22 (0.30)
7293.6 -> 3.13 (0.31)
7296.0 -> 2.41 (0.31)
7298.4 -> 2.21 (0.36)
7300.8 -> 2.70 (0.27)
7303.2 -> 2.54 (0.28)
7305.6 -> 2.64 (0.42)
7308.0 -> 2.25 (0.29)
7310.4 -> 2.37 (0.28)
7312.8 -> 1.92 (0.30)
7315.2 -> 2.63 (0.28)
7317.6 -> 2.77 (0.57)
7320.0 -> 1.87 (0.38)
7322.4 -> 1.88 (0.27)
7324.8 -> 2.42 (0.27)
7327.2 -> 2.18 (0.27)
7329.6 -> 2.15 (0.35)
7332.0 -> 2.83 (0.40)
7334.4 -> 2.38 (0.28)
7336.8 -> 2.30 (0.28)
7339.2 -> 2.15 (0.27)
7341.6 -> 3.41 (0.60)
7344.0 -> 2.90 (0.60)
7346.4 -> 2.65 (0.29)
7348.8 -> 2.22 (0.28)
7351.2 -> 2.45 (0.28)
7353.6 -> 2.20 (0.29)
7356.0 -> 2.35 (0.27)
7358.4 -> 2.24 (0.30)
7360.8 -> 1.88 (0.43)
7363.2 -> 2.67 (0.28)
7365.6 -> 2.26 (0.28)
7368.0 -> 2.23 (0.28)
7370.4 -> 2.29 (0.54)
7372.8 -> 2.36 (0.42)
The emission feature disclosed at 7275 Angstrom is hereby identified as [S II] 6716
